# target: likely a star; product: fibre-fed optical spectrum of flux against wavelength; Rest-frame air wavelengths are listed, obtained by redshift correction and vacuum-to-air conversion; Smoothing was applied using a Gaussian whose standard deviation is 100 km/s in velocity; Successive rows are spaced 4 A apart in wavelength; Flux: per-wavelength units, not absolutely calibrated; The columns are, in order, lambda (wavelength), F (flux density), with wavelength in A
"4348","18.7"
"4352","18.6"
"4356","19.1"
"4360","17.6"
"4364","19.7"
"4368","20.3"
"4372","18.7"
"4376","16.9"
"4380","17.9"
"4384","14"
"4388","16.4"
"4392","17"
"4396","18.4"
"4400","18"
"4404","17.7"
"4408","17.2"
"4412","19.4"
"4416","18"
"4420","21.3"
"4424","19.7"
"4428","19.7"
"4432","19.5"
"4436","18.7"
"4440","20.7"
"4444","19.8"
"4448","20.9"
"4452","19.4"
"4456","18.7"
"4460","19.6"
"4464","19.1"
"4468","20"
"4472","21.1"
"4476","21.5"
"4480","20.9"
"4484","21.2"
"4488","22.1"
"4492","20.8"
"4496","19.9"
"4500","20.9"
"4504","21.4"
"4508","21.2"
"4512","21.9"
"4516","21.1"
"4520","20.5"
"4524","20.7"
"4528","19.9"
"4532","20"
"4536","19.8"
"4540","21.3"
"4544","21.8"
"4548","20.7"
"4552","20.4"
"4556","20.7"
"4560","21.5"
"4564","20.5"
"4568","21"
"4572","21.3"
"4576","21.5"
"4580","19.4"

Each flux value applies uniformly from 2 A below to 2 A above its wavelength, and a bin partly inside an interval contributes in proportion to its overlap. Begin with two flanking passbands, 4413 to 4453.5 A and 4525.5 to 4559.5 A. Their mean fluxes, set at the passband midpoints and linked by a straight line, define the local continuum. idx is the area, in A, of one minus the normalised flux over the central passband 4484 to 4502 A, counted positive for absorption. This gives -0.65 A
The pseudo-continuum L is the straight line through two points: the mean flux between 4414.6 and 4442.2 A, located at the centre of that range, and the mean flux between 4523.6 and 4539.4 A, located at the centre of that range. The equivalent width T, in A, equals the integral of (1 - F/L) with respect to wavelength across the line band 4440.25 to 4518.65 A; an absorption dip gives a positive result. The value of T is -2.7 A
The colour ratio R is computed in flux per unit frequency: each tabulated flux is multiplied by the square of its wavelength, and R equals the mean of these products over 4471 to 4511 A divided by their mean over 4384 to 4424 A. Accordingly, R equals 1.22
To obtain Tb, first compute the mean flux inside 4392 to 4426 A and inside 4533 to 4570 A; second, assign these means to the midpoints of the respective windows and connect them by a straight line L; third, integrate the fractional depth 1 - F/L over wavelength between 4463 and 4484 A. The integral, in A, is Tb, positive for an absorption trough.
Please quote -1.1 A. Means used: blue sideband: 18.6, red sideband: 20.8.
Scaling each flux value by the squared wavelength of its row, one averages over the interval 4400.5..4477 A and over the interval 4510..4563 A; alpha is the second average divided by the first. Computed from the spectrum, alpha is 1.11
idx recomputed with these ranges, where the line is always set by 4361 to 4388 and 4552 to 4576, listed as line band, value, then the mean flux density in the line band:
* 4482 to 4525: -2.38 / 21.1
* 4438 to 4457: -0.94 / 20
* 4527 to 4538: 0.30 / 19.9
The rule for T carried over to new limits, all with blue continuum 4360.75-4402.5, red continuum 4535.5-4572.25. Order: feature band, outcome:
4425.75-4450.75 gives -1.4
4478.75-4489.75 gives -1.0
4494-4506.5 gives -0.5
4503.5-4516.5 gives -0.9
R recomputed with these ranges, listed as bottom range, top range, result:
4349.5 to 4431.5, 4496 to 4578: 1.22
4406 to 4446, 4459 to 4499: 1.09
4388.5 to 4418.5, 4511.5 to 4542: 1.21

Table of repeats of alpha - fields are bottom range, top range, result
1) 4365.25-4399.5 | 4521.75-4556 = 1.26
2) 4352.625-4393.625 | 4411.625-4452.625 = 1.14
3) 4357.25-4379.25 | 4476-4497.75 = 1.19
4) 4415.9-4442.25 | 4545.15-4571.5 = 1.12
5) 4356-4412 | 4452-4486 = 1.18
